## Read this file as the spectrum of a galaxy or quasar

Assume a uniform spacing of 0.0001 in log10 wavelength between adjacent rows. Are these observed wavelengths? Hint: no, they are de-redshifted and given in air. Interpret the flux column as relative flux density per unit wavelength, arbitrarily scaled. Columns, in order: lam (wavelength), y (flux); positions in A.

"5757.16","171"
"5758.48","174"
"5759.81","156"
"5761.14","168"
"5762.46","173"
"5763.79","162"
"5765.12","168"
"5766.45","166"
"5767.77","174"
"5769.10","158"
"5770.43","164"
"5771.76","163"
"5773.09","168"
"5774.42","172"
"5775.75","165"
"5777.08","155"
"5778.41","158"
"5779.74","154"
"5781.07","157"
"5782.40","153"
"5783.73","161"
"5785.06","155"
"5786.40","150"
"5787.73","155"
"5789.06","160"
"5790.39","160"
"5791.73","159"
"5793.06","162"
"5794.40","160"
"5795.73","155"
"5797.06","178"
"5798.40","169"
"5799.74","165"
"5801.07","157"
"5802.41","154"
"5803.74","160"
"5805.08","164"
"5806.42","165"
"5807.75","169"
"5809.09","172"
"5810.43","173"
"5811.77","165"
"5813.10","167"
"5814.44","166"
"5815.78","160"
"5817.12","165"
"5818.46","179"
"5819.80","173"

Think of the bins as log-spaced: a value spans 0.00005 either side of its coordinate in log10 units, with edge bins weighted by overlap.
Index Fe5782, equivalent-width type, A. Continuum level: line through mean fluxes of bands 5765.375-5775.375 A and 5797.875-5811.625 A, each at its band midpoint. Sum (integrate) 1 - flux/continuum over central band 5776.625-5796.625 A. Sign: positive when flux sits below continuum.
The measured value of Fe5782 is 1.0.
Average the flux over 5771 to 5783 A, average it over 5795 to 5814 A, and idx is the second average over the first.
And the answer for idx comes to 1.03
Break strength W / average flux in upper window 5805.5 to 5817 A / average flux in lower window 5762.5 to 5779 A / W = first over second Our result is 1.01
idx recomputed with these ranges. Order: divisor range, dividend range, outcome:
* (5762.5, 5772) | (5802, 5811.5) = 1.00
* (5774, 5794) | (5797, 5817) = 1.04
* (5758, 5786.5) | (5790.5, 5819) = 1.01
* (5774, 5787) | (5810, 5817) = 1.05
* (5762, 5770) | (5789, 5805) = 0.97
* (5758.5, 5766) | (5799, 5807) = 0.97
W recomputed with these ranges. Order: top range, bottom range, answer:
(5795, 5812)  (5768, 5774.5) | 1.00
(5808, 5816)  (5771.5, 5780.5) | 1.03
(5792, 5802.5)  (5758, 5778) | 0.98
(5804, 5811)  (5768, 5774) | 1.02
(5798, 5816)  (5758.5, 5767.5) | 0.99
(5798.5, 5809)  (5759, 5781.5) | 1.00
